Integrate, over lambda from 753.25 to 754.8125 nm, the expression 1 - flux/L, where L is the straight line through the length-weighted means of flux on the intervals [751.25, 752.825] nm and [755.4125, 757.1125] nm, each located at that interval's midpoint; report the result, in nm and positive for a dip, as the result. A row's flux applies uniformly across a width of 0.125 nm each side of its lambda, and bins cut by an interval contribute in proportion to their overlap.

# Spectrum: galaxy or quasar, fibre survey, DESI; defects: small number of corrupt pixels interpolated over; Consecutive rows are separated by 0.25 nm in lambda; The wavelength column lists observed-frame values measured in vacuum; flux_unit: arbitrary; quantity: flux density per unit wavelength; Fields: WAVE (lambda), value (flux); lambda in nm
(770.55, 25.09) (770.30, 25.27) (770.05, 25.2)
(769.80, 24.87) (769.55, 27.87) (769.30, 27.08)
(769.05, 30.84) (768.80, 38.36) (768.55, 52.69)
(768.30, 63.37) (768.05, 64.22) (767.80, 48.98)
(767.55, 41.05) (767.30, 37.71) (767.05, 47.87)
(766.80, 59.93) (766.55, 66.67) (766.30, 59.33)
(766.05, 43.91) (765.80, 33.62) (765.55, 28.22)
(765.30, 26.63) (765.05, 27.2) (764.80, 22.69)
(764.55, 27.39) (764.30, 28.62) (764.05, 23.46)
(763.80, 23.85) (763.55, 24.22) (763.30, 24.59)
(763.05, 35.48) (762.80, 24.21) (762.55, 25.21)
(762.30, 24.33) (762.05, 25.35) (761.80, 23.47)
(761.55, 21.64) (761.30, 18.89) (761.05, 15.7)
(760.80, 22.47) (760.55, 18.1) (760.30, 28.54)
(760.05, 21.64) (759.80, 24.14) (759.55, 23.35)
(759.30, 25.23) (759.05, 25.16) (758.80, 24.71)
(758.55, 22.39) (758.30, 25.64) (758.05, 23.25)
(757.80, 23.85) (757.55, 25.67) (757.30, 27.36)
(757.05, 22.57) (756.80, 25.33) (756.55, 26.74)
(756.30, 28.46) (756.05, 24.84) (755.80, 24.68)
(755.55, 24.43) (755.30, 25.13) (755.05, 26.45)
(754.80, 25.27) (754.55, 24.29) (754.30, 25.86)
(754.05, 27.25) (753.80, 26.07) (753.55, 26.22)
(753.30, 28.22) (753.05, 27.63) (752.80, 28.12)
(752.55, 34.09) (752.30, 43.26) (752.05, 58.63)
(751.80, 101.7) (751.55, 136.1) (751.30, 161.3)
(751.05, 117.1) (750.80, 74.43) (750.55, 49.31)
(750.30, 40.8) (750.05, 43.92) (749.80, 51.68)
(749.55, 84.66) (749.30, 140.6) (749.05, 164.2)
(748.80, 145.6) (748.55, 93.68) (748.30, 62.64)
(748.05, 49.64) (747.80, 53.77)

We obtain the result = 0.80 nm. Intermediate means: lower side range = 79.9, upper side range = 25.4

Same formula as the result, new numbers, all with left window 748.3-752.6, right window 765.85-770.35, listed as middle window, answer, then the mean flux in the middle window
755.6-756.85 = 0.82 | 26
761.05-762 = 0.63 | 20.9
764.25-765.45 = 0.60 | 26.4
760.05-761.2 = 0.77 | 21.2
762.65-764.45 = 0.95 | 26.3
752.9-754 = 0.74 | 27.1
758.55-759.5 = 0.61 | 24.6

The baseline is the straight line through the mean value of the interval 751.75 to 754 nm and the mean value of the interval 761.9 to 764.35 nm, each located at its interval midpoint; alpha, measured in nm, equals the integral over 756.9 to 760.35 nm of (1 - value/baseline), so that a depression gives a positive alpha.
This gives 0.78 nm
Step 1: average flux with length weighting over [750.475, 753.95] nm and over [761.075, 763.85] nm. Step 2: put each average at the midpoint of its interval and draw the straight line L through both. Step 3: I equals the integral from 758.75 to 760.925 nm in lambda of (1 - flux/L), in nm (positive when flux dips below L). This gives 0.69 nm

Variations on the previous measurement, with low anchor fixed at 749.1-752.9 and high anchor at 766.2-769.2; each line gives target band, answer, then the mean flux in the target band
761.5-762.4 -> 0.546 nm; 23.9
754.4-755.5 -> 0.719 nm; 25.2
